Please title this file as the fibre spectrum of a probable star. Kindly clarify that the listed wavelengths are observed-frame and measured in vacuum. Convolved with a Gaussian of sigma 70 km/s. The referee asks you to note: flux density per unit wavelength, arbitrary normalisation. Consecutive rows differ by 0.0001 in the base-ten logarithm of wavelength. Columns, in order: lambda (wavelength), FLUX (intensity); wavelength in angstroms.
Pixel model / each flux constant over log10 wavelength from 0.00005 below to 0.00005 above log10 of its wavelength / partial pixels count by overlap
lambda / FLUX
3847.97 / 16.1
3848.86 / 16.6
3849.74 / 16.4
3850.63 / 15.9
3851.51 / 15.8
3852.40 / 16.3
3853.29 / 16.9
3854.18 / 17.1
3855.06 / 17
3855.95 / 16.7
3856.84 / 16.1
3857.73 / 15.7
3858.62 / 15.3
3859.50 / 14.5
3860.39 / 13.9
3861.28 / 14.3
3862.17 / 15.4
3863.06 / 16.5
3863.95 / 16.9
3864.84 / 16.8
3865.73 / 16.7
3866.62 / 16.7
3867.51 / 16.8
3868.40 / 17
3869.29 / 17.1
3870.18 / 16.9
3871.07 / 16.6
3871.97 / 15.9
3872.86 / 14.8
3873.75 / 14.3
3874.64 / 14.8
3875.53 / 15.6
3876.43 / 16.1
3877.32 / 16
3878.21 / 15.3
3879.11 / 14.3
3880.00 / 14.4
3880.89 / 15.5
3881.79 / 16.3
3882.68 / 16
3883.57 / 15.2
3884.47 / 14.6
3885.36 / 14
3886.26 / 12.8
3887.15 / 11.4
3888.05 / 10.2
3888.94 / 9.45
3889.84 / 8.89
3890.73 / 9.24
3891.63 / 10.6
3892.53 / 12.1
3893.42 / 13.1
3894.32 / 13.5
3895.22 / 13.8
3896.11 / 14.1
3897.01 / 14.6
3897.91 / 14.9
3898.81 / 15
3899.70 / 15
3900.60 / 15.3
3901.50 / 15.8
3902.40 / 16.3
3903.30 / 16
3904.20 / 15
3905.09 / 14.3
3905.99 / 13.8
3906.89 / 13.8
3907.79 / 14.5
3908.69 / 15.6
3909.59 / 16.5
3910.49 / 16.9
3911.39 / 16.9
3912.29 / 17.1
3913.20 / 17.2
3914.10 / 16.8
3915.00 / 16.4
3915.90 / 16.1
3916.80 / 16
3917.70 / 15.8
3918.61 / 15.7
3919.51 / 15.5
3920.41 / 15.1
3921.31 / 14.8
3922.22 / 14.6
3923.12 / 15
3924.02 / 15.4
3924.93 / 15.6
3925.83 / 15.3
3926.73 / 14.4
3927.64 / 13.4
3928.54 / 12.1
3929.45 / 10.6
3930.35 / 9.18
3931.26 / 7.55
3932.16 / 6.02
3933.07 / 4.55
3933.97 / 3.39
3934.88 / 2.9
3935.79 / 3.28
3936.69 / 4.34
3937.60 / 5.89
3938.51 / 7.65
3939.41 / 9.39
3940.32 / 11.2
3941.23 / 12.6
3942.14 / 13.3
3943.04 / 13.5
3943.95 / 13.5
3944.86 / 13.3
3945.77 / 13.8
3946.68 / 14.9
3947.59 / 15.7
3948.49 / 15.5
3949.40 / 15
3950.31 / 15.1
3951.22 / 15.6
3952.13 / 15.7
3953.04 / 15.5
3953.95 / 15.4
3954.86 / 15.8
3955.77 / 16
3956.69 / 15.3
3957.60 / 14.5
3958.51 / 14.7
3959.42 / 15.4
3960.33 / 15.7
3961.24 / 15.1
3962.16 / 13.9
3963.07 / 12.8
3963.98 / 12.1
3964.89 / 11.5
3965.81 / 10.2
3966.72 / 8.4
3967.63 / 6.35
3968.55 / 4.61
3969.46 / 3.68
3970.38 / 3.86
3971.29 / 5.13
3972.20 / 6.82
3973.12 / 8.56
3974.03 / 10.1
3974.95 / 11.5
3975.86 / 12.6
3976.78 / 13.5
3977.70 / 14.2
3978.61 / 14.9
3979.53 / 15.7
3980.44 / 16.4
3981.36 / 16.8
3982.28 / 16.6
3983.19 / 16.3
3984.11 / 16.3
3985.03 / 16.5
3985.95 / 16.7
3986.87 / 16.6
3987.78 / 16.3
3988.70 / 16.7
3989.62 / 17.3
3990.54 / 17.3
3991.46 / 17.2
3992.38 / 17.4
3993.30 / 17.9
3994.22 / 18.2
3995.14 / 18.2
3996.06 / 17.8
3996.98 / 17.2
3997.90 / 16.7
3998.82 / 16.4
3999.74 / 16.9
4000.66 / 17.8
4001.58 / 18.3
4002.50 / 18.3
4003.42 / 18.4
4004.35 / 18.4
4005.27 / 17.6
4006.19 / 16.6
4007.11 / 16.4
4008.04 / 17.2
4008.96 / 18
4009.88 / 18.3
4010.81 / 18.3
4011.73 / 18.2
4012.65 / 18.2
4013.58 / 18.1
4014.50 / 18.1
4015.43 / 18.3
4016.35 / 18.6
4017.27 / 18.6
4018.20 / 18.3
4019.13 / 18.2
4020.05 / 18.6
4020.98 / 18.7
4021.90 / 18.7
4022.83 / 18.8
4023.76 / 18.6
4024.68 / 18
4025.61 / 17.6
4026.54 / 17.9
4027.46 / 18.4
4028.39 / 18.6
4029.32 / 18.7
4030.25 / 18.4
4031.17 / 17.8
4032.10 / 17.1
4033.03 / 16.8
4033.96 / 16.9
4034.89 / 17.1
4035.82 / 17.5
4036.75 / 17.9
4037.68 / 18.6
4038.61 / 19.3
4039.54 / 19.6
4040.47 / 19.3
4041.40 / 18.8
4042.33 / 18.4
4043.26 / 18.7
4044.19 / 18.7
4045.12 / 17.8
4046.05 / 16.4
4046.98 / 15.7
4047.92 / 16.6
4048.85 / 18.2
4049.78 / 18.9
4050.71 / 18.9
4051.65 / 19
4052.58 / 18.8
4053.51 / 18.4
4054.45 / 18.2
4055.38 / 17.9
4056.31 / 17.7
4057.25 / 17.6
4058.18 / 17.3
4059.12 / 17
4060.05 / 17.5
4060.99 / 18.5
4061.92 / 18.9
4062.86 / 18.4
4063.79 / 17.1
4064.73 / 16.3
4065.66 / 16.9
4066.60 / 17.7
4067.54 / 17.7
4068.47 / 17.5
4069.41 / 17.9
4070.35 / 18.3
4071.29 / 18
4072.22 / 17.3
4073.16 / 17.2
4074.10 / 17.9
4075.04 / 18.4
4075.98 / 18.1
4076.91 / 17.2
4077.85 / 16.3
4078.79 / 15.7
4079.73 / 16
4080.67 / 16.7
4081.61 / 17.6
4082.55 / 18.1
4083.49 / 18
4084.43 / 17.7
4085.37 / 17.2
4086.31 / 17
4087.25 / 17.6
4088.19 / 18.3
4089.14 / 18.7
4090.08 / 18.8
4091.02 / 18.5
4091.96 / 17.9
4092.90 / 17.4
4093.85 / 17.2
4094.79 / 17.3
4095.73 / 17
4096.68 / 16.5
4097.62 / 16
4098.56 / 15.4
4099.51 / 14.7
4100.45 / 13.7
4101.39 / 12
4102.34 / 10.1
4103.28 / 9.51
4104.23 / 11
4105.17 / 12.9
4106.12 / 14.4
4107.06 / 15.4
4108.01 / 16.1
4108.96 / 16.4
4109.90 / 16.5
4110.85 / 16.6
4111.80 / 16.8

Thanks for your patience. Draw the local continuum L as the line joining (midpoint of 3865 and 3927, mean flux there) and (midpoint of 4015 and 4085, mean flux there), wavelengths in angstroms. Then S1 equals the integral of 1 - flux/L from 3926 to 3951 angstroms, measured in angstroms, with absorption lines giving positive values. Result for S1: 8.25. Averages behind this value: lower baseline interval 14.9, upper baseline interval 17.9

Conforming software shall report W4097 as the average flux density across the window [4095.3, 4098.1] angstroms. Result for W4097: 16.5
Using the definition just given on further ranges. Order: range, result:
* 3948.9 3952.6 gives 15.3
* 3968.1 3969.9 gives 4.16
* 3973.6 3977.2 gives 11.9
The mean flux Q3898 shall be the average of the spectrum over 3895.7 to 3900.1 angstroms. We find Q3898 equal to 14.7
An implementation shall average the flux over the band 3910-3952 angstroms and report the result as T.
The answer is 12.7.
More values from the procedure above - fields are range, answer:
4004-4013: 17.7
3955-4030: 15.6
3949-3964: 15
